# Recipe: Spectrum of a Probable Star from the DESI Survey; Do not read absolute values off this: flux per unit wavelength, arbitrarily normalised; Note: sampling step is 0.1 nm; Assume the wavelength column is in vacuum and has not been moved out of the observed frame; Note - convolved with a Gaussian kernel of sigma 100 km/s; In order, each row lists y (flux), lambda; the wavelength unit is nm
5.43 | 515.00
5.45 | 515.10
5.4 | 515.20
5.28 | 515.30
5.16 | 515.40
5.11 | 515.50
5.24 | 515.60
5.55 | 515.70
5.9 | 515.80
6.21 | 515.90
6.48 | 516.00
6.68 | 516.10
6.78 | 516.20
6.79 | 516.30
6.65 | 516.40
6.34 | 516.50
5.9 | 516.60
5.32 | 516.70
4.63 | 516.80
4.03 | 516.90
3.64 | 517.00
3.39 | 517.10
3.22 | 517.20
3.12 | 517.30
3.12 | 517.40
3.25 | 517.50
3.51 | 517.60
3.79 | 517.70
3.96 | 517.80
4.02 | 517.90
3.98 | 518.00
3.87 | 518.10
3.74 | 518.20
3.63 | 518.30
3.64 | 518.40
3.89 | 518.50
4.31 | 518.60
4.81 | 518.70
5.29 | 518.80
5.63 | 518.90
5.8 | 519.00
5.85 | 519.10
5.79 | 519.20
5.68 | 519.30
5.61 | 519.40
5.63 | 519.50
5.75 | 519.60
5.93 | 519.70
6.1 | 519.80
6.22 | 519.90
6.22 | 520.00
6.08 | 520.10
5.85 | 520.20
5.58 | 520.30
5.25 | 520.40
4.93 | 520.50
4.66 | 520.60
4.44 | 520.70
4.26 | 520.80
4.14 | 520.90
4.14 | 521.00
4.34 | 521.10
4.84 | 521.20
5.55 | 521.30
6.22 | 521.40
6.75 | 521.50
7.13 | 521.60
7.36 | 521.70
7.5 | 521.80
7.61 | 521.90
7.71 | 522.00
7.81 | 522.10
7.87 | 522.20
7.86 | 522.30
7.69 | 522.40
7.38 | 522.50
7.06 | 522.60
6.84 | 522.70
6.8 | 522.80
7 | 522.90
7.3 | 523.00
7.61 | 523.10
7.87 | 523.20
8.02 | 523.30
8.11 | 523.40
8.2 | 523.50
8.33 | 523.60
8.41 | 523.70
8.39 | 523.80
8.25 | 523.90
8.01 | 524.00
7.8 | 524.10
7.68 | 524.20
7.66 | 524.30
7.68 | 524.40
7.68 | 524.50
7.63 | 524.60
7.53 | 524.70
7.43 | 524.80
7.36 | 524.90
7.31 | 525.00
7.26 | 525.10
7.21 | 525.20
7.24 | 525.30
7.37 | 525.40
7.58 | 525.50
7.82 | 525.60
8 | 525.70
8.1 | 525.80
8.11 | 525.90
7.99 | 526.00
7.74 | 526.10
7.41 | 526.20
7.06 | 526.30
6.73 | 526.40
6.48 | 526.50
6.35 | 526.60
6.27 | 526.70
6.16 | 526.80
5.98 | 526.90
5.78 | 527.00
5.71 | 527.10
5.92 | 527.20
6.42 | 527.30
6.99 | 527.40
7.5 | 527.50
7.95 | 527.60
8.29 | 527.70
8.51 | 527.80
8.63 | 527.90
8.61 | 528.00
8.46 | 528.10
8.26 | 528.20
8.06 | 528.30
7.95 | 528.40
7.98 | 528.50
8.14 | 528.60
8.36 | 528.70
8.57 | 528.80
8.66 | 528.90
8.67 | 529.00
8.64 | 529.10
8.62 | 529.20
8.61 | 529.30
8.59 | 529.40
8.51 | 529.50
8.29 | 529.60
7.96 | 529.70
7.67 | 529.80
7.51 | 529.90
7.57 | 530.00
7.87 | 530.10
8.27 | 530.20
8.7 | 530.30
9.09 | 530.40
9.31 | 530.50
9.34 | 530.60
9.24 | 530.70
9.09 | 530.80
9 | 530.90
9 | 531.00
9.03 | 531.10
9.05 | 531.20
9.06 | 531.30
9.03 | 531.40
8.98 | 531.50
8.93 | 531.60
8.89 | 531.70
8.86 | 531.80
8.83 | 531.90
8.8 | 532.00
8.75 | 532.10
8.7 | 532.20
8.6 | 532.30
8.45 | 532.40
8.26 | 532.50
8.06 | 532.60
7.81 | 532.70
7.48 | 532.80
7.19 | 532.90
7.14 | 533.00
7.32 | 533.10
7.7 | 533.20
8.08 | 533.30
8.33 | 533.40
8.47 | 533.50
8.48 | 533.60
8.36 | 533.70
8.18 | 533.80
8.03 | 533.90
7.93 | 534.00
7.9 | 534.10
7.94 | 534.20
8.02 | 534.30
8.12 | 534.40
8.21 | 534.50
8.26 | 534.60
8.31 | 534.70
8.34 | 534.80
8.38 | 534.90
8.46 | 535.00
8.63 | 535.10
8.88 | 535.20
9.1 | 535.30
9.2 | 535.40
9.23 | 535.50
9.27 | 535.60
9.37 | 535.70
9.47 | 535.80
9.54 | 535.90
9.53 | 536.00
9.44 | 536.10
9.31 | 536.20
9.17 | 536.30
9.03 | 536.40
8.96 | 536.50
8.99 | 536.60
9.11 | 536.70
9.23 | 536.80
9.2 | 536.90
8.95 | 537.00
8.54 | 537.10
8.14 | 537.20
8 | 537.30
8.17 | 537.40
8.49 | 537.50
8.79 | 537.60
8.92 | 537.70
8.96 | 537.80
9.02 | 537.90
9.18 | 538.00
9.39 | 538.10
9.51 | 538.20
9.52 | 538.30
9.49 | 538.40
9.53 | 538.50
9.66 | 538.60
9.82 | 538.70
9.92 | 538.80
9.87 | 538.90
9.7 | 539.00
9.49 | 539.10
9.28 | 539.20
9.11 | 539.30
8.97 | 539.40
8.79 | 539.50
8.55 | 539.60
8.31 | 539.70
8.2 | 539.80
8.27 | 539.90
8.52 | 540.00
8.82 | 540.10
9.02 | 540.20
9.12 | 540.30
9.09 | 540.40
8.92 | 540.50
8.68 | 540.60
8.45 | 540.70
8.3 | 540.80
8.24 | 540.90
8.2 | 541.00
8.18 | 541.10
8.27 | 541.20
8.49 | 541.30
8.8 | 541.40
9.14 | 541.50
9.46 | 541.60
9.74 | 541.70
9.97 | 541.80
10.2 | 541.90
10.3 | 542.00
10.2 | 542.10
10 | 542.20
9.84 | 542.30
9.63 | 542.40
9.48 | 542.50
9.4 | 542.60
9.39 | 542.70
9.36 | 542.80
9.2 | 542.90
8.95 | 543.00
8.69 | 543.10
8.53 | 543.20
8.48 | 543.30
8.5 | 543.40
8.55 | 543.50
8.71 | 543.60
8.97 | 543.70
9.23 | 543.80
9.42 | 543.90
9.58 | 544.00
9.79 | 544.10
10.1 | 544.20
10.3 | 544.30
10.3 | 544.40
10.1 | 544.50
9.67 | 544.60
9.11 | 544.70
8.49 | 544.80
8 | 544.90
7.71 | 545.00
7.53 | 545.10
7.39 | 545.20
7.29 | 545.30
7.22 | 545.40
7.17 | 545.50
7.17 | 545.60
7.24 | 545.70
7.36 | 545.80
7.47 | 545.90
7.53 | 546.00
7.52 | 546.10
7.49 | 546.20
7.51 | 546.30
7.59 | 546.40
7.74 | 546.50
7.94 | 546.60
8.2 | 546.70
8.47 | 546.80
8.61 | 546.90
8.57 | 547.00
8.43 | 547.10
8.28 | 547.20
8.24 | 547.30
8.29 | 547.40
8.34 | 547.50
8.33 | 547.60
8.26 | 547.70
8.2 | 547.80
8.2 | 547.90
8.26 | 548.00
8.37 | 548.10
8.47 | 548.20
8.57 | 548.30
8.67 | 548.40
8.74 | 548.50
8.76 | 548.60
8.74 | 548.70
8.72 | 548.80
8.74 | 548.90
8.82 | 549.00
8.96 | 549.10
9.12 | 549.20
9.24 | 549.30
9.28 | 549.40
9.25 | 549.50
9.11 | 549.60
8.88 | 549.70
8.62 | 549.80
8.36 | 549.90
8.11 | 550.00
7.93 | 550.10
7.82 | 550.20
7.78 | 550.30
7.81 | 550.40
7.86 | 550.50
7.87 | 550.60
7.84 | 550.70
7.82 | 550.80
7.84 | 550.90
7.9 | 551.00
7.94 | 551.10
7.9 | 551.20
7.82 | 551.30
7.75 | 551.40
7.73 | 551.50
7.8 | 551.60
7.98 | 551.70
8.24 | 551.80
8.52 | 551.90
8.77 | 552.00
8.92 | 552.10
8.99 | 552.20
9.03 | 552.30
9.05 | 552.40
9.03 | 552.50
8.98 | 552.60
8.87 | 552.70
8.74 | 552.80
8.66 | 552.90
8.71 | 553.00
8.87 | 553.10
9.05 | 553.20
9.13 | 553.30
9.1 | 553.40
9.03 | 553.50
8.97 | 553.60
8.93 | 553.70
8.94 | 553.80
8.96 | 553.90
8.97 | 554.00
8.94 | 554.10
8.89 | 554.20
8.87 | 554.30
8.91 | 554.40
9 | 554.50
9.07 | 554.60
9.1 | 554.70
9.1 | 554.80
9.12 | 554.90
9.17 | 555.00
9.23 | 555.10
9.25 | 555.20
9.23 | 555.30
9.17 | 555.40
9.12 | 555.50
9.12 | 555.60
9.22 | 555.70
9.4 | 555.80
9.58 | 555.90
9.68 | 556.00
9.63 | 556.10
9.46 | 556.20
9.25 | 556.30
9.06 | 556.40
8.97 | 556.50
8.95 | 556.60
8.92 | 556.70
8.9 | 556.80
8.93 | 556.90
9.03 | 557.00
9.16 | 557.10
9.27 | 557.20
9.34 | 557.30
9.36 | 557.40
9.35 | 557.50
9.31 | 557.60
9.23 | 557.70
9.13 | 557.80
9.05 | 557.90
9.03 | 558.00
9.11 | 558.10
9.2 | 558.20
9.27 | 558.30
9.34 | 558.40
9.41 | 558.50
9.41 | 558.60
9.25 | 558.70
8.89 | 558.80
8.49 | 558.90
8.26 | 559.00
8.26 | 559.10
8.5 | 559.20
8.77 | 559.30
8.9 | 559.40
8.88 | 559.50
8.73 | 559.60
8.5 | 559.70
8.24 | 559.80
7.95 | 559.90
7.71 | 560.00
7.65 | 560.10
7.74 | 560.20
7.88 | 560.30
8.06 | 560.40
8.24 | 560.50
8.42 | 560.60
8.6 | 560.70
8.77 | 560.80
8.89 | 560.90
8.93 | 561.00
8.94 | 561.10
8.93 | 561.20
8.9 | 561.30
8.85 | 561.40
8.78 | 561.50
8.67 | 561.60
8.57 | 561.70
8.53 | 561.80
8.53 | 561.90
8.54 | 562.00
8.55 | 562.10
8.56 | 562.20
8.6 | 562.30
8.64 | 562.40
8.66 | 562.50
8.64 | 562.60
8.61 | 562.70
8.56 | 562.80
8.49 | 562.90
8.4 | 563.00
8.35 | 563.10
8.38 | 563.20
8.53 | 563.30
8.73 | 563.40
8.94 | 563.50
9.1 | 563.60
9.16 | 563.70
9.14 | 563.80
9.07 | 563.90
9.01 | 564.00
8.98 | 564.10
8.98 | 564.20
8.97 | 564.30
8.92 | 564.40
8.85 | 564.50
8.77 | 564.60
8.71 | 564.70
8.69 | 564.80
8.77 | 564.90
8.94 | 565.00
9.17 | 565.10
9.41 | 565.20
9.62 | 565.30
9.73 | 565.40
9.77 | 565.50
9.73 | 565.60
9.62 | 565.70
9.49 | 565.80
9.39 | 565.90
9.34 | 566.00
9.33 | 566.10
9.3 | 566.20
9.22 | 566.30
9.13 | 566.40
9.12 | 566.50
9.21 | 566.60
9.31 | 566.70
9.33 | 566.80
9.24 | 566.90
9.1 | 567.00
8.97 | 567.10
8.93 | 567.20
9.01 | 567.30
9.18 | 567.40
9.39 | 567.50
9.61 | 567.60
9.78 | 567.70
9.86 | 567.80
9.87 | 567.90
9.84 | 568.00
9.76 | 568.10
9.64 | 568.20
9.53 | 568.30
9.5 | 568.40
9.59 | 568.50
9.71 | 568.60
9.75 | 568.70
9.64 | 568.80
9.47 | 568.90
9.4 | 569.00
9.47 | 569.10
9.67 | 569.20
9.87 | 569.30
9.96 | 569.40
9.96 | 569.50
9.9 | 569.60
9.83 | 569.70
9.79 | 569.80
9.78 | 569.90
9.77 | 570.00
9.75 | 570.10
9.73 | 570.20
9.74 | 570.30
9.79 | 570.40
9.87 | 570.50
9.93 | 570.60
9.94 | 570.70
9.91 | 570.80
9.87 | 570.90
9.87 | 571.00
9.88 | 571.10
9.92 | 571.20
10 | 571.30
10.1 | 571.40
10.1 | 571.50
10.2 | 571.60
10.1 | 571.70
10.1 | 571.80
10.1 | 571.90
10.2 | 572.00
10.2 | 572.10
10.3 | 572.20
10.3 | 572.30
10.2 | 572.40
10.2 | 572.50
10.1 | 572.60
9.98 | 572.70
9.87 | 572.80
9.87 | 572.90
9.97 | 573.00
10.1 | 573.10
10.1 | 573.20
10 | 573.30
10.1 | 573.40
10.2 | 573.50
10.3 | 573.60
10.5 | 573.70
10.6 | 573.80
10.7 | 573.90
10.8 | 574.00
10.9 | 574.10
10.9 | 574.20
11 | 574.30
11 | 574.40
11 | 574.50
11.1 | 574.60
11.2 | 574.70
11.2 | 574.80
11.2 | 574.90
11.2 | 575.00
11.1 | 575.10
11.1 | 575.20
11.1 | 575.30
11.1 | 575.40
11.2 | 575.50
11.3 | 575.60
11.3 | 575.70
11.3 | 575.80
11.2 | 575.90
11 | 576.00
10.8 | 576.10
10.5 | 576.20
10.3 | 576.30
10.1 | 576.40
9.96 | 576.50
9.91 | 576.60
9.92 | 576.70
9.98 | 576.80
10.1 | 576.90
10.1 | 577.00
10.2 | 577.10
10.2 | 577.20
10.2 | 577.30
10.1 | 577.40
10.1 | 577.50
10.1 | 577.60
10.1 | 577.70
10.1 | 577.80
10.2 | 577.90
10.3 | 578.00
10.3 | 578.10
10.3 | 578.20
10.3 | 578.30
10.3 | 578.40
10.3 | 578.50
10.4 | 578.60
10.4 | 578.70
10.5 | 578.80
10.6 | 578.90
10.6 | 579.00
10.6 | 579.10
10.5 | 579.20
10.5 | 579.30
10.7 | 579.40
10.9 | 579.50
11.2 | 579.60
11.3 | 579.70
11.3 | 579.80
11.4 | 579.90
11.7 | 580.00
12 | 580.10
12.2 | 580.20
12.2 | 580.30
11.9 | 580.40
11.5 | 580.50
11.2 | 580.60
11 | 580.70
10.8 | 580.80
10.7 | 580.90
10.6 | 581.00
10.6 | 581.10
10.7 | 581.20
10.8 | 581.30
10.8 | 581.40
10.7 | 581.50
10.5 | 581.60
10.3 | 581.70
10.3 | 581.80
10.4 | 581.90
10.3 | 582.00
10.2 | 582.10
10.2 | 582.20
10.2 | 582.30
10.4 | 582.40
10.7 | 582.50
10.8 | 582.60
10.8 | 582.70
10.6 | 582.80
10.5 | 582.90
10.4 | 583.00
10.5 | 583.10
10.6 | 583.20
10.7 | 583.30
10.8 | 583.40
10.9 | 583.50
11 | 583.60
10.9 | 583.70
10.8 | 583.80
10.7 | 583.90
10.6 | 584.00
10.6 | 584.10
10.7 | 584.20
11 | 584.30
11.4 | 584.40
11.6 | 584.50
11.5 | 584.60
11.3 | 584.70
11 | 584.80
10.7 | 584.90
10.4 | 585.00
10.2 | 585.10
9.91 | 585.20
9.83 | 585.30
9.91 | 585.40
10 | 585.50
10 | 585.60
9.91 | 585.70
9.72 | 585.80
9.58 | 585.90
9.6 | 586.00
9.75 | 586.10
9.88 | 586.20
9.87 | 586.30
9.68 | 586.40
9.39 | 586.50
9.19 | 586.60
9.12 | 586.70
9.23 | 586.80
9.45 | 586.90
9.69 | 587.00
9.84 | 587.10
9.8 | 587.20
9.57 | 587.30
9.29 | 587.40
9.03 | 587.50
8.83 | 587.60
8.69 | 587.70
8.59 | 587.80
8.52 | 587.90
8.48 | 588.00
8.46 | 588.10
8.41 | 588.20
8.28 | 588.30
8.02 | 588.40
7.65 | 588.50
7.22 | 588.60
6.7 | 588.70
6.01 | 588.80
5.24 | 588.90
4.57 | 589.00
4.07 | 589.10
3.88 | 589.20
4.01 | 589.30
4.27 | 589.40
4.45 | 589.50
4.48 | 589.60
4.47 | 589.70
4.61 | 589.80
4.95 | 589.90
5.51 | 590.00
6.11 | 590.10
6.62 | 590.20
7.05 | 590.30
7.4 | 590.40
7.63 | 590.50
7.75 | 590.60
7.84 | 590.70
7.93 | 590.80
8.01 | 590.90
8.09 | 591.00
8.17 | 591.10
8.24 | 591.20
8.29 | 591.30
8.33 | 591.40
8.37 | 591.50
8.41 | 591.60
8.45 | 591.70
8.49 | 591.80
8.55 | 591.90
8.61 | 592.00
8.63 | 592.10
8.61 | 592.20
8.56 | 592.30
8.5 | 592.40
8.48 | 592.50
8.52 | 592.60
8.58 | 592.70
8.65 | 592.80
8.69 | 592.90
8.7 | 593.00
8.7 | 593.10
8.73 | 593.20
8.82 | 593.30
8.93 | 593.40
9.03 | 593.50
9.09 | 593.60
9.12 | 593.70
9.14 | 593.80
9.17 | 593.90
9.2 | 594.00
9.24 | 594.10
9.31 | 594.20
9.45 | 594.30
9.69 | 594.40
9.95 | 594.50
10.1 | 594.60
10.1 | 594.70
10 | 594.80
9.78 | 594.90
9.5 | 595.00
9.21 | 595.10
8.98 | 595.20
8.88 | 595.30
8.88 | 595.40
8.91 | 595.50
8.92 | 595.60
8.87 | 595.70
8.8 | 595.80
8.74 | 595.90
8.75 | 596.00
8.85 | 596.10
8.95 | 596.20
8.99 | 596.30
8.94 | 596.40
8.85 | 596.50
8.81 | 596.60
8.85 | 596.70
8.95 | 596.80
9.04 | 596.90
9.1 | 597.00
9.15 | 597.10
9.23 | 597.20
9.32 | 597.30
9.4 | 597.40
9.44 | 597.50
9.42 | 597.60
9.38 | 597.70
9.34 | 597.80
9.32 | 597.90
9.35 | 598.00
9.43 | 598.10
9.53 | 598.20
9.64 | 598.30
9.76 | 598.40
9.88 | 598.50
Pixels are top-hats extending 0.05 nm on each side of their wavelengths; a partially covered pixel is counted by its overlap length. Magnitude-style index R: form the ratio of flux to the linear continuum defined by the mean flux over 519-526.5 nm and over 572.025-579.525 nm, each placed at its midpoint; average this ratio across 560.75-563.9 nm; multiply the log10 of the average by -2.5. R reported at 0.103 mag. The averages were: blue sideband 6.87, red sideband 10.5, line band 8.71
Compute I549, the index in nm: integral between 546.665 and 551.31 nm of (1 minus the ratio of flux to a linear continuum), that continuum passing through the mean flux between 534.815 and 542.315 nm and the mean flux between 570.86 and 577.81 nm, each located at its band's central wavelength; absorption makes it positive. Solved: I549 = 0.52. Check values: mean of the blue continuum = 9.06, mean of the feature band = 8.4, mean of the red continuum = 10.4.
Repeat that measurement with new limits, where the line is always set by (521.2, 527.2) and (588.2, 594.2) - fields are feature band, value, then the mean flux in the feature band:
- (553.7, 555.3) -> -0.350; 9.04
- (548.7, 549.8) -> -0.235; 8.98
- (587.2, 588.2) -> -0.181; 8.86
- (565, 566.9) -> -0.495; 9.38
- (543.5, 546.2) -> -0.391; 8.46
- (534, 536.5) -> -0.481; 8.78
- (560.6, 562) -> -0.246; 8.74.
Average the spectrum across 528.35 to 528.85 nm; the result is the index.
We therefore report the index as 8.2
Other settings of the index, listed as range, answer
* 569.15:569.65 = 9.87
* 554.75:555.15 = 9.15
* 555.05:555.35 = 9.24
